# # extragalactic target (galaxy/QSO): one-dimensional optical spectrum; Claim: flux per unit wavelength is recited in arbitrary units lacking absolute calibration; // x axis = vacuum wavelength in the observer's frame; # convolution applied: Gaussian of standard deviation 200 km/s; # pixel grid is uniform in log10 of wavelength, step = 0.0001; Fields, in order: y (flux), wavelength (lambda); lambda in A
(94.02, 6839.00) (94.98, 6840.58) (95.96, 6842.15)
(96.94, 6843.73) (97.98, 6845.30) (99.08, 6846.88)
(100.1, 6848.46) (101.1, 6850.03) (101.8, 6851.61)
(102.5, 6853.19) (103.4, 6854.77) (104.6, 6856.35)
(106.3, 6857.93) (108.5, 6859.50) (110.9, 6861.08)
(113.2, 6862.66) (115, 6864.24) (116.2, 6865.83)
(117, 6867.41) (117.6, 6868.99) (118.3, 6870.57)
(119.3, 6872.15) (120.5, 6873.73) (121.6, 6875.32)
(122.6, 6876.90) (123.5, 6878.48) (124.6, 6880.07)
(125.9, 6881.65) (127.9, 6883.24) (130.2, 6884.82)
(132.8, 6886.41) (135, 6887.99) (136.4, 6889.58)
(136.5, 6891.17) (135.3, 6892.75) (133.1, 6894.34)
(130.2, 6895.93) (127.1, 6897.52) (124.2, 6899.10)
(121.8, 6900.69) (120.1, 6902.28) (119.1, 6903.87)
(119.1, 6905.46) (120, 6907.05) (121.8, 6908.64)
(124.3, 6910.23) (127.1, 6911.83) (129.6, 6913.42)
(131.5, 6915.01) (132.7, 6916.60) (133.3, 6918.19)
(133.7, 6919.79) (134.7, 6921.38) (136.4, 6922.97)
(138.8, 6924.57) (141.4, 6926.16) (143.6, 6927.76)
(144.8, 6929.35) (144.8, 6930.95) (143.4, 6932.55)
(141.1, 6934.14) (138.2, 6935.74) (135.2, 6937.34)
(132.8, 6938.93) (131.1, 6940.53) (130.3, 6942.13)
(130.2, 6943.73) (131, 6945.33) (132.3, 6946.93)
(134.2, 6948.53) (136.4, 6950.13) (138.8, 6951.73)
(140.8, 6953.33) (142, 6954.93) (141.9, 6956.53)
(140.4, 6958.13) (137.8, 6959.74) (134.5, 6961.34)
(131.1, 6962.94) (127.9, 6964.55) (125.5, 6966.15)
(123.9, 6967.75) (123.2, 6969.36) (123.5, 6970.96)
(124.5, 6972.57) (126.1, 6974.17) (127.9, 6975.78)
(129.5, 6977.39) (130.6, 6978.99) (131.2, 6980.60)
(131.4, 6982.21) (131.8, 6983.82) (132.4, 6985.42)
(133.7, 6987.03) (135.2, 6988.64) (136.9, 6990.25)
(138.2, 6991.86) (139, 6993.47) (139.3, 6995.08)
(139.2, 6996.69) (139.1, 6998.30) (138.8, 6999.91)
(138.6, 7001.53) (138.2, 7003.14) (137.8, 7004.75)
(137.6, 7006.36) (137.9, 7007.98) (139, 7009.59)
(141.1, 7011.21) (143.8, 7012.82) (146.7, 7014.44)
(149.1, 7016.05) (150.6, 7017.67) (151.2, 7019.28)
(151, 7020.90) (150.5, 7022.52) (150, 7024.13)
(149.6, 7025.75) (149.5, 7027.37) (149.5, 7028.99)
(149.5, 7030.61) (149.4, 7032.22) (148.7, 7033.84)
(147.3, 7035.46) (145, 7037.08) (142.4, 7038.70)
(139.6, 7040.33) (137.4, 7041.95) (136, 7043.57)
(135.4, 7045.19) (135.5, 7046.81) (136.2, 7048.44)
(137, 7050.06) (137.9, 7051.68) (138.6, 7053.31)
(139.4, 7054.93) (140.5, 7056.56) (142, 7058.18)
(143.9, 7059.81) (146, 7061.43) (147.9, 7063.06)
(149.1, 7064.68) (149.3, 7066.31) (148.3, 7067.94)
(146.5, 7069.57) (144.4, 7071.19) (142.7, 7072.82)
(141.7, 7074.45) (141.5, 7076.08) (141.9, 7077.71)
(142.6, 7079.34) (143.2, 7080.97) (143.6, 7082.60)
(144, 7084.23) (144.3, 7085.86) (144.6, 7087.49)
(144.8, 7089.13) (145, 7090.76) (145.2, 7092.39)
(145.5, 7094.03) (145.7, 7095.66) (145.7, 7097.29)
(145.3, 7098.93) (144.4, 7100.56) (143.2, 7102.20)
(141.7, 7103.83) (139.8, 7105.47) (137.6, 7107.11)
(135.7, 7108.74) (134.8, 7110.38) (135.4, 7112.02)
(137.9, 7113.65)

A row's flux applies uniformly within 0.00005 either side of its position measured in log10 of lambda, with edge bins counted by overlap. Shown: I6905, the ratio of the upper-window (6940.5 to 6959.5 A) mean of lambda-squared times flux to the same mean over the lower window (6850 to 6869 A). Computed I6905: 1.3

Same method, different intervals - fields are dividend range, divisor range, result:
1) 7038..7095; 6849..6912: 1.25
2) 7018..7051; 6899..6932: 1.14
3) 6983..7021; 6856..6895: 1.19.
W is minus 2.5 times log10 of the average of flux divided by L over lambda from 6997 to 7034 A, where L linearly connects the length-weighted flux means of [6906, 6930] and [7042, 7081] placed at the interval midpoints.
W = -0.05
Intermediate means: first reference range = 133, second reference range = 142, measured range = 145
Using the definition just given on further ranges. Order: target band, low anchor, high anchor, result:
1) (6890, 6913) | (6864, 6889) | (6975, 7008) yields 0.00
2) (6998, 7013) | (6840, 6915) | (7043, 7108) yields -0.04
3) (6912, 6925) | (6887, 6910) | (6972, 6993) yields -0.04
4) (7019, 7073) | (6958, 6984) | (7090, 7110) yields -0.06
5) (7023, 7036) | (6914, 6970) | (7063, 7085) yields -0.06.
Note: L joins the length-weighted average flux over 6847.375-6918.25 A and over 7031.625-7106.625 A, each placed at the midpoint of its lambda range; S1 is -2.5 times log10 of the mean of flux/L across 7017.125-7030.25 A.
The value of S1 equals -0.10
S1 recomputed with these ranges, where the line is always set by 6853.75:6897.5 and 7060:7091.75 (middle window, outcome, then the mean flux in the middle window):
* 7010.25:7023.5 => -0.08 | 148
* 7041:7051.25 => 0.04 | 136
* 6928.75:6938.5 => -0.10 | 141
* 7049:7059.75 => 0.02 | 139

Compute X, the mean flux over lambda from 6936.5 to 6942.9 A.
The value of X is 132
